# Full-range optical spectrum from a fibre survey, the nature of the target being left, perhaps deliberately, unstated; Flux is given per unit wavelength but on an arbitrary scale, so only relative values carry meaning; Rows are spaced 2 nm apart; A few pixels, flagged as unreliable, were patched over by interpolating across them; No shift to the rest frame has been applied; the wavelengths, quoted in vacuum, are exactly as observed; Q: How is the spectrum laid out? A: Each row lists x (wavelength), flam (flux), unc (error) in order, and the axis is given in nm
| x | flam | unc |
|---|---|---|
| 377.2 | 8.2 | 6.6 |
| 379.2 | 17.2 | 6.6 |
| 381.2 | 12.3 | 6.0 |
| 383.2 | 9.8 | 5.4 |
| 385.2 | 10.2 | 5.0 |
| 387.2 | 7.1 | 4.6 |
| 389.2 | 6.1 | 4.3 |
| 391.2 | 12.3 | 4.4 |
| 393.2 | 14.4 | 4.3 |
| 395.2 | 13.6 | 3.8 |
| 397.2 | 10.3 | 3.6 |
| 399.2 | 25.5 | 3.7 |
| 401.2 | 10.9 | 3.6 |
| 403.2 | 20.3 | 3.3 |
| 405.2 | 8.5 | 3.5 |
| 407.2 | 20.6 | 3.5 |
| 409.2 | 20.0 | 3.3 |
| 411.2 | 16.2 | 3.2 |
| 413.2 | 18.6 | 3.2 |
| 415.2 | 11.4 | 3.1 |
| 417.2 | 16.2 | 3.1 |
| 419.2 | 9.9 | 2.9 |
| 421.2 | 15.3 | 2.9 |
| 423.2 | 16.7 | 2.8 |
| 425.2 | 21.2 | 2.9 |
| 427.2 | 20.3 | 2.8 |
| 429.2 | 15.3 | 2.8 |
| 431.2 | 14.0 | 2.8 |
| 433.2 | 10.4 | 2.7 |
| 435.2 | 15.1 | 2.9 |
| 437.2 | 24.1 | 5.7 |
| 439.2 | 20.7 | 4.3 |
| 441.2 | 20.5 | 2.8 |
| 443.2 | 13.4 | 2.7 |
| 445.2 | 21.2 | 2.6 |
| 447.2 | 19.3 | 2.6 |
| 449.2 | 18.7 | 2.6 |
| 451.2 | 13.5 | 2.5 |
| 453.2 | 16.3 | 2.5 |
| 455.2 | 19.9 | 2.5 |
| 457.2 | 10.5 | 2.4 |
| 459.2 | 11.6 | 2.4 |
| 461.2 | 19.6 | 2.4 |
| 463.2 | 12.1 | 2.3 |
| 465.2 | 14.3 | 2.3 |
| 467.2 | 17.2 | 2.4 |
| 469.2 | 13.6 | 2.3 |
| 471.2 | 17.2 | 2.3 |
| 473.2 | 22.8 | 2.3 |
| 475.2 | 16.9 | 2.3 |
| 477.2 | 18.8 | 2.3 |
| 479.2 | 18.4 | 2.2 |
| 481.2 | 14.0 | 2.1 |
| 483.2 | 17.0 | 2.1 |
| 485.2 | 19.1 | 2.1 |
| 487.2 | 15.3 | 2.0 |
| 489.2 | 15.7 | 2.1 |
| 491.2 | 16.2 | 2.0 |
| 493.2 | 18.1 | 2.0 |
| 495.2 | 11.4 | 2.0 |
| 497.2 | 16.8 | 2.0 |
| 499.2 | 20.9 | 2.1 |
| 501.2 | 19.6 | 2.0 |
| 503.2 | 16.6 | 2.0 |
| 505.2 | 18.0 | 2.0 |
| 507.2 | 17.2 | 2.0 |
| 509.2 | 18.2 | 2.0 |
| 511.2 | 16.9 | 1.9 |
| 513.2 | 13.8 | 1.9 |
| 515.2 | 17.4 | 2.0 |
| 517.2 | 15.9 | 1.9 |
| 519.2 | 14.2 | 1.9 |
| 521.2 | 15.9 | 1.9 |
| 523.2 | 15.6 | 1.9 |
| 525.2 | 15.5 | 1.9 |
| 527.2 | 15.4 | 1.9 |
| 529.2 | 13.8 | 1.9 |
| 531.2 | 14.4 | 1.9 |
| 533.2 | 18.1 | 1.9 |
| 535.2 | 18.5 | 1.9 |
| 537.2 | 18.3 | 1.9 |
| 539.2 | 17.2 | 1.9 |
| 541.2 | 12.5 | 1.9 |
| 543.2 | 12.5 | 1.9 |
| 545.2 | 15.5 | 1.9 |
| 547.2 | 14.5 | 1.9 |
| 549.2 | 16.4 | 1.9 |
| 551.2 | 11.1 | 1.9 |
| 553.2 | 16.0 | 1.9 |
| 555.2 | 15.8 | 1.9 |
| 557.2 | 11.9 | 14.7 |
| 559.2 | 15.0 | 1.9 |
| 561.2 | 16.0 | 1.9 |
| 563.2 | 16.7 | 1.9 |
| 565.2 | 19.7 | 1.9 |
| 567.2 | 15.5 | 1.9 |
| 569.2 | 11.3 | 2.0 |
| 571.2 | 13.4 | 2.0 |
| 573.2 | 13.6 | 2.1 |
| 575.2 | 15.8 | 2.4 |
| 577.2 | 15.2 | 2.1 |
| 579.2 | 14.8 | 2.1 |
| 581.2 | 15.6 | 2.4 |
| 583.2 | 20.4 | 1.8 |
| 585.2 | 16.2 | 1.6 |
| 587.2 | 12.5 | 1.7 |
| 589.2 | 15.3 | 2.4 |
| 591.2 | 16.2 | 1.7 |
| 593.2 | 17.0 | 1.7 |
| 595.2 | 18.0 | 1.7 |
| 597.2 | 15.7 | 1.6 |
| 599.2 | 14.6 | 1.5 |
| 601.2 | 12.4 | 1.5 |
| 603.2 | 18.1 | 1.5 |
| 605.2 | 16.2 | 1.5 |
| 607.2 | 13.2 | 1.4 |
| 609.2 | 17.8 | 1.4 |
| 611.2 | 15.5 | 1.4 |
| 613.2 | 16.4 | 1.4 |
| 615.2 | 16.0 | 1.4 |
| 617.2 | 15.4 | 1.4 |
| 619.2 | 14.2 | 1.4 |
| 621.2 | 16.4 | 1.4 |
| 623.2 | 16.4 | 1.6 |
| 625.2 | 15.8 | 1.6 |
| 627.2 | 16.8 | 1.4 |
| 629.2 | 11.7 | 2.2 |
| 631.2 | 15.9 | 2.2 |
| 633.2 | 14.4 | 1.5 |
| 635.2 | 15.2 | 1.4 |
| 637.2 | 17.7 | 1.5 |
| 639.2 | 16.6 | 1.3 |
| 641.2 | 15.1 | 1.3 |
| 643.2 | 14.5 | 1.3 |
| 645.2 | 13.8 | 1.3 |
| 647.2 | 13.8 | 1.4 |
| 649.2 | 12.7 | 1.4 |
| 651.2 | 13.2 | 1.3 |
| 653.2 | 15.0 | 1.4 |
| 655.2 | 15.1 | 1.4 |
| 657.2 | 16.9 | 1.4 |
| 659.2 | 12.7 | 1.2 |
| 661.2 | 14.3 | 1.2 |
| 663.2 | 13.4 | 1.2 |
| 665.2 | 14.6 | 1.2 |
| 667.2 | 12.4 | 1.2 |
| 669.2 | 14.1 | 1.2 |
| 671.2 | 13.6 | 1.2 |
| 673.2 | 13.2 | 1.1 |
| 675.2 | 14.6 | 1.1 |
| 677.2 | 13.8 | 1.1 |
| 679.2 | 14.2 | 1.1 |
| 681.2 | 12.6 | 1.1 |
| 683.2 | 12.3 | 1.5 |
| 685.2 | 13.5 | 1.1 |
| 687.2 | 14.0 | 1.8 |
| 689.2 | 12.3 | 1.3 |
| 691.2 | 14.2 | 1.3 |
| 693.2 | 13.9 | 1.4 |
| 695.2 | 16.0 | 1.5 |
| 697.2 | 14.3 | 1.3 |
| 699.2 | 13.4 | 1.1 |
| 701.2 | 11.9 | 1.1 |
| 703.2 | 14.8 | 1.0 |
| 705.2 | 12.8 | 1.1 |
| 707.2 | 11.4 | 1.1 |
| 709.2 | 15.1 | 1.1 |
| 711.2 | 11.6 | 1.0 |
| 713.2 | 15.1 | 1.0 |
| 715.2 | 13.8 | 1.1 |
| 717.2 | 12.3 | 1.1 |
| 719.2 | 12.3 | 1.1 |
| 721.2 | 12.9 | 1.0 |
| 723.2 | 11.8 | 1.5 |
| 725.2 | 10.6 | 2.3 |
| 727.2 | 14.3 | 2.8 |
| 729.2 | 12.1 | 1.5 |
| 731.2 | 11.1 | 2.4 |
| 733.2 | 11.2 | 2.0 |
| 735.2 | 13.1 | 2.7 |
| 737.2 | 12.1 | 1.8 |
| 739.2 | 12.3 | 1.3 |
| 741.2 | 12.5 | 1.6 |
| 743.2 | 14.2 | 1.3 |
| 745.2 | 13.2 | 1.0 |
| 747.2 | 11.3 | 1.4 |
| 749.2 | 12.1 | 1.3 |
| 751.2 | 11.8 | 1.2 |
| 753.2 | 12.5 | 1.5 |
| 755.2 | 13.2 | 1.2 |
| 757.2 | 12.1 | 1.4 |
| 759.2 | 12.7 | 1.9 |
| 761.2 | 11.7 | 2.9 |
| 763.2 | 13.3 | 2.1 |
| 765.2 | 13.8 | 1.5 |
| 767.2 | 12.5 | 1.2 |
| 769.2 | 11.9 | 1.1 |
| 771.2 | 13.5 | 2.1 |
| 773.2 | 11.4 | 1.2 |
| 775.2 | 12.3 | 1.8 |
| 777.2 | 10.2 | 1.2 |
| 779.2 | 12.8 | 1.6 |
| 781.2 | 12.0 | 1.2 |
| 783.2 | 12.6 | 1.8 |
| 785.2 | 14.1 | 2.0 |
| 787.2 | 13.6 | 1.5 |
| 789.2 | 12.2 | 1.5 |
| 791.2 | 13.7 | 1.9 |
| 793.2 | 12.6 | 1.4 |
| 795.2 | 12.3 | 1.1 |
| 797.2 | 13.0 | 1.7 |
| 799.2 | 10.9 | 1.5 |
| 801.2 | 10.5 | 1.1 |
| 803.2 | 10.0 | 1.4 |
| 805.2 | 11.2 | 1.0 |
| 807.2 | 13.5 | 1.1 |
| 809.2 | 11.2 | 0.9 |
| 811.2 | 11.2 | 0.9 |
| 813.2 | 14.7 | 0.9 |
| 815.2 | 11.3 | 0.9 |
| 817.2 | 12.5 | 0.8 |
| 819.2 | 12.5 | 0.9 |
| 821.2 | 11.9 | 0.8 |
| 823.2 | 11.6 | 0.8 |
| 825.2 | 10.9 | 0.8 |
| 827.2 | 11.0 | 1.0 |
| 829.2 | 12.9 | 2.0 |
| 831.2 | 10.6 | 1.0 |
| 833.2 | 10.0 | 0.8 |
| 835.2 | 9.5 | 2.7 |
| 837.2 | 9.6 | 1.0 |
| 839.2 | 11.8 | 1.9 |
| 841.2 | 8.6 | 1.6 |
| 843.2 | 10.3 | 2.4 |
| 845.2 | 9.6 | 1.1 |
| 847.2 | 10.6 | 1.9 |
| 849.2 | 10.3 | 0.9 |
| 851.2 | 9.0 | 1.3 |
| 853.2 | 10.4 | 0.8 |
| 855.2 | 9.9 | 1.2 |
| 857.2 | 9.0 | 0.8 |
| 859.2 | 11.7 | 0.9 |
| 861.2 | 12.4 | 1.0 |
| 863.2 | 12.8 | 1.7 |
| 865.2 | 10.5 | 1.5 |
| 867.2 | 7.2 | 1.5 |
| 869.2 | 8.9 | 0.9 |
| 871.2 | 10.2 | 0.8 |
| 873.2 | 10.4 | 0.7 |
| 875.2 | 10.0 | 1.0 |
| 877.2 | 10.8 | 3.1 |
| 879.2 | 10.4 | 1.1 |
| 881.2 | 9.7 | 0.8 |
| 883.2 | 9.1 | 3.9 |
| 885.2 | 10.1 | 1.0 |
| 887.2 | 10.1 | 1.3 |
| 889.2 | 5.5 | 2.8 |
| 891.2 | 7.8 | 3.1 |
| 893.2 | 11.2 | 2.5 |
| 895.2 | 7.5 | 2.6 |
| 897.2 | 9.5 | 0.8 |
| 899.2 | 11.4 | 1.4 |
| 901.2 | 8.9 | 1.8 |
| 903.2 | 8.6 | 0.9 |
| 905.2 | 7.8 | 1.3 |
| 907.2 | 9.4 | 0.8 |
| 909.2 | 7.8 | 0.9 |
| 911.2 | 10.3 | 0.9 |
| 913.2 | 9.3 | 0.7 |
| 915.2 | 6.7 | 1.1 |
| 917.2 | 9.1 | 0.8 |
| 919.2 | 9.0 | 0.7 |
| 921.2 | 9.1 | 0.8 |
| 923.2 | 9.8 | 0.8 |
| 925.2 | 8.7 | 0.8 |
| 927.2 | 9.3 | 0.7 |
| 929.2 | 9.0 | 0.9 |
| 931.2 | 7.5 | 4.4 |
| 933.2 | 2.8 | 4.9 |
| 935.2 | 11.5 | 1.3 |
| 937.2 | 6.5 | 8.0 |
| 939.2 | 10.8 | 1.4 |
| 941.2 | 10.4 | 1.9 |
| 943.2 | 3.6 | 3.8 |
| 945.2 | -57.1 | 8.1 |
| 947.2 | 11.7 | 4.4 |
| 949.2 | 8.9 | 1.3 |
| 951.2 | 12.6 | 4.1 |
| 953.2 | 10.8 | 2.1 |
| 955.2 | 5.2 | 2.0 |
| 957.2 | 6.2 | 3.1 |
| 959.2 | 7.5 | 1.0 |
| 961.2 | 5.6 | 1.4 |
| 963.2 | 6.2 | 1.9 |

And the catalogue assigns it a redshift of 0.055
